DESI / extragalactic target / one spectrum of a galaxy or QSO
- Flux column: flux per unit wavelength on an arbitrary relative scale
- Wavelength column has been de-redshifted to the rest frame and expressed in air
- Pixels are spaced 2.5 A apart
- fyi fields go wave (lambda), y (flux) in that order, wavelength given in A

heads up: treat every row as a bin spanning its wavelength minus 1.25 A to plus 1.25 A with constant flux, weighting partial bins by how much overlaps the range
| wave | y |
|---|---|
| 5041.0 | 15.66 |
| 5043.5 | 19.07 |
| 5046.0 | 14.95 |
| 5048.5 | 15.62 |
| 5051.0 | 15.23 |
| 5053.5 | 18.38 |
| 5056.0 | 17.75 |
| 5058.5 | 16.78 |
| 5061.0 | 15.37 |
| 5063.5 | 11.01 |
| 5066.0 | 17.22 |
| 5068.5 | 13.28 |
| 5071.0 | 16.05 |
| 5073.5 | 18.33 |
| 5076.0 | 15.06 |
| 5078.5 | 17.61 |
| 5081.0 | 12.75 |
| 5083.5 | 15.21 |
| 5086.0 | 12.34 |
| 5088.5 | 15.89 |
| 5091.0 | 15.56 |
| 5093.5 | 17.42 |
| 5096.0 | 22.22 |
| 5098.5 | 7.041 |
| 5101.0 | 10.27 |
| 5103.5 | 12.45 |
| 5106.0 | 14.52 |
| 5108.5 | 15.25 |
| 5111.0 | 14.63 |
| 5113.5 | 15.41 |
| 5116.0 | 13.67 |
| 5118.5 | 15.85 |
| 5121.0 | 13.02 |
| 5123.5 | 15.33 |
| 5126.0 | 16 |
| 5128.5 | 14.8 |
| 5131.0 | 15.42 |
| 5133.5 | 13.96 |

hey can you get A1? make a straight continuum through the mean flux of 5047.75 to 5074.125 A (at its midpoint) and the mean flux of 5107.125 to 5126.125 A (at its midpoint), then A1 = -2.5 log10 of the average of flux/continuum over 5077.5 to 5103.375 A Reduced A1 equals 0.06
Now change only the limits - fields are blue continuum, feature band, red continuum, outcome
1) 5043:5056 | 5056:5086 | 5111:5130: 0.05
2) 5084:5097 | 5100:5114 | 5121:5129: 0.15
